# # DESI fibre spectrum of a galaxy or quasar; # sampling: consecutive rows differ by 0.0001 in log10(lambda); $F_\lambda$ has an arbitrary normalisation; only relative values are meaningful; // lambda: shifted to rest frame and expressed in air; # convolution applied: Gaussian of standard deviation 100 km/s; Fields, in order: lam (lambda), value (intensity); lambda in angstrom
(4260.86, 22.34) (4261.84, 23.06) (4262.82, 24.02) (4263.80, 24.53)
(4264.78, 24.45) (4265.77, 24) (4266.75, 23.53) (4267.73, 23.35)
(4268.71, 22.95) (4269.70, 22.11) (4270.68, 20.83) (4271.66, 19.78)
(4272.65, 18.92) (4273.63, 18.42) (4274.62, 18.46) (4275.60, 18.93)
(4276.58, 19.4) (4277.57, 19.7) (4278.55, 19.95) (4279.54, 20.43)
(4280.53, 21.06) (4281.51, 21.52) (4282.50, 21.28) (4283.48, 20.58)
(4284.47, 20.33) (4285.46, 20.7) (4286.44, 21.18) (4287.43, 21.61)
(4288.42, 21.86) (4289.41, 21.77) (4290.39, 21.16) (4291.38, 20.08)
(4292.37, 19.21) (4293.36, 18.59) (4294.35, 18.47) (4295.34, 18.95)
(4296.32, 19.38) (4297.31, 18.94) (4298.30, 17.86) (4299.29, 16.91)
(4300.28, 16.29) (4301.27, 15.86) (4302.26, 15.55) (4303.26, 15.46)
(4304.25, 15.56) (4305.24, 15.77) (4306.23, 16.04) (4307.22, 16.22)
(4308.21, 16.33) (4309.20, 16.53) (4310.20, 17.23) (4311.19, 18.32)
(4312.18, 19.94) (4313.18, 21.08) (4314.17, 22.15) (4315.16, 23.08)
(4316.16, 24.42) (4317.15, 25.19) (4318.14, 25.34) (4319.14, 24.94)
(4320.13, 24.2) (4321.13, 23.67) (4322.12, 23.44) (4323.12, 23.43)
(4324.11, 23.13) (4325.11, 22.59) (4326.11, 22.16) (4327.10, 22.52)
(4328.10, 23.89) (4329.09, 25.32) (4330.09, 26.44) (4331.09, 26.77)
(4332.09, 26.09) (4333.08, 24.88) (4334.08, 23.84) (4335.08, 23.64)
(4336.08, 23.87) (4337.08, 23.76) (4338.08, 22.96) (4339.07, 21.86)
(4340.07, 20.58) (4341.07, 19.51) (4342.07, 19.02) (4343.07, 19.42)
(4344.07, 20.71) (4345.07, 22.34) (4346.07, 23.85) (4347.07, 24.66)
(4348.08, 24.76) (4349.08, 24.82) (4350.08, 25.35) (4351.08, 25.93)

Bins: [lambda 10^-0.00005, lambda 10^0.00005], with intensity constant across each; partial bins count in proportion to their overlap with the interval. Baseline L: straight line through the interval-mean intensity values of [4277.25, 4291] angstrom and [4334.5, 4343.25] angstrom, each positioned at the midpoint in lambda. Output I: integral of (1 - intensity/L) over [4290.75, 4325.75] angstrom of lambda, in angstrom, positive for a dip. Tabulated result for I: 2.6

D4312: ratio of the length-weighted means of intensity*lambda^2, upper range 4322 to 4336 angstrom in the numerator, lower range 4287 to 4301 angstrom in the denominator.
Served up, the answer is 1.27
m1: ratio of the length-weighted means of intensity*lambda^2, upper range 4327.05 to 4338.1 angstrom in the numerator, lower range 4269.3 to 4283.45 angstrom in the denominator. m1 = 1.3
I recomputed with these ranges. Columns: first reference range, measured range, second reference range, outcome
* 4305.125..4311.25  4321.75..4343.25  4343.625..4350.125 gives -2.32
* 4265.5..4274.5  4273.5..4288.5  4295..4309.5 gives -0.46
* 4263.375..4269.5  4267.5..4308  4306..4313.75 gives 3.05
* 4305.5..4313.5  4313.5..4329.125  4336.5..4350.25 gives -3.60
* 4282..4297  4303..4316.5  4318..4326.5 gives 2.39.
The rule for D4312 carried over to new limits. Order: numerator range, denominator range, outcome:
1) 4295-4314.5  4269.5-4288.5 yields 0.87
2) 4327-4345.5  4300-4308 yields 1.48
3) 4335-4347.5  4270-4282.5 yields 1.14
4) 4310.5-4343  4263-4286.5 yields 1.12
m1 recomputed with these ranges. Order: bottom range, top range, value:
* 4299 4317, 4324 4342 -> 1.31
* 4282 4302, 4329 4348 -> 1.21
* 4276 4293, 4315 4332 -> 1.19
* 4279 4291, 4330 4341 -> 1.15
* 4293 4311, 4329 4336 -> 1.50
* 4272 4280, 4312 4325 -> 1.24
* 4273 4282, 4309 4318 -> 1.09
